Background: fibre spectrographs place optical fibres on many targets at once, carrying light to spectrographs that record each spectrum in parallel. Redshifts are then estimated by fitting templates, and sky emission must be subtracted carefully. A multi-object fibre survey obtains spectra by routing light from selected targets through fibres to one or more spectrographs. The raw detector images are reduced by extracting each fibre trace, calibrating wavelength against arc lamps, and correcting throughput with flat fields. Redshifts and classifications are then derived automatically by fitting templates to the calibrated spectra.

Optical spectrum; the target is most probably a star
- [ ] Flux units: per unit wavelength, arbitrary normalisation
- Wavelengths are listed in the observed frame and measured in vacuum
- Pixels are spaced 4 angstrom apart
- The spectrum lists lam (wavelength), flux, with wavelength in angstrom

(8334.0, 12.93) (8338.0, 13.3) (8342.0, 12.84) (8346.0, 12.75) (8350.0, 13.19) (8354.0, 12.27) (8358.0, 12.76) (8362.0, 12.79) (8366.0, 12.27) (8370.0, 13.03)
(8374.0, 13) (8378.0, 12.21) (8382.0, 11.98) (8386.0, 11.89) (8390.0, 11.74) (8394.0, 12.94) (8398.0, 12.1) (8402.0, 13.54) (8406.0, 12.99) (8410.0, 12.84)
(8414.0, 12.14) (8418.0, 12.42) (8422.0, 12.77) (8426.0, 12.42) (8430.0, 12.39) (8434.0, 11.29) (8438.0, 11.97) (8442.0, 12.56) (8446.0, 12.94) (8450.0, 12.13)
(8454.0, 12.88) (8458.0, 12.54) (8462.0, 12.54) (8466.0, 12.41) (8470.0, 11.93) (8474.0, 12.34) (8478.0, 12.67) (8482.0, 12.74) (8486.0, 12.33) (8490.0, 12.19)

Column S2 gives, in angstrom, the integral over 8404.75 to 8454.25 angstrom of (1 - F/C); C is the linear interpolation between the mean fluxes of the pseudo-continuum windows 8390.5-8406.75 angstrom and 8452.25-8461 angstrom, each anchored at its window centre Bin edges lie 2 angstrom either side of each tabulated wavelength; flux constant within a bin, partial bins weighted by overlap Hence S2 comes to 1.2 angstrom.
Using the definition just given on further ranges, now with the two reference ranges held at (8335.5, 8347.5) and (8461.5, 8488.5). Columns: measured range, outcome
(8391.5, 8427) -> 0.0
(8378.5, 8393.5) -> 0.9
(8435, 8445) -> 0.3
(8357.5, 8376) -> 0.1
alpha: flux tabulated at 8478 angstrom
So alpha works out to 12.67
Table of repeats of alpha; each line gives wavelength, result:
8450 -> 12.13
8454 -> 12.88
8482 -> 12.74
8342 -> 12.84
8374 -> 13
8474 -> 12.34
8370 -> 13.03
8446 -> 12.94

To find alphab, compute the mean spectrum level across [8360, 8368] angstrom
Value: 12.5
